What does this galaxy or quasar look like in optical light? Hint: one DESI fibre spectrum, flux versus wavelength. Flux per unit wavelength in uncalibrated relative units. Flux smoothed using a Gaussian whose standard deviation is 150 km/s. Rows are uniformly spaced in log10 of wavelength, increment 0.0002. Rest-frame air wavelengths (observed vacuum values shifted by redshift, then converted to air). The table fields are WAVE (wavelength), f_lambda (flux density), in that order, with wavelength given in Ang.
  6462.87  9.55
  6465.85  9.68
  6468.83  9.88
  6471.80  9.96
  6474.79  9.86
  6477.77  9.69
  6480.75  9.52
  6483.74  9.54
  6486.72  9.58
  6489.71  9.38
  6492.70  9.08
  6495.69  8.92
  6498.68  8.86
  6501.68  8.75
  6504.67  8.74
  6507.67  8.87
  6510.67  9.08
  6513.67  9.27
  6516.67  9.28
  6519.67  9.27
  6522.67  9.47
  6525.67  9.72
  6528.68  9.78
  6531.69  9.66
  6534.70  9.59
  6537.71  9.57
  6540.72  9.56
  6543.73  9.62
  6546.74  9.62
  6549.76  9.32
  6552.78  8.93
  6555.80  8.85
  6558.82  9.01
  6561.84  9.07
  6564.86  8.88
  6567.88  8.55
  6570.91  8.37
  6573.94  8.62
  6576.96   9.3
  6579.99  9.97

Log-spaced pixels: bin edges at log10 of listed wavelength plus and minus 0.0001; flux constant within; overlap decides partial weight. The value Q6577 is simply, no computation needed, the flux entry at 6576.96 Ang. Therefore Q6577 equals 9.3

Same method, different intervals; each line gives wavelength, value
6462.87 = 9.55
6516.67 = 9.28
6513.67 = 9.27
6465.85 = 9.68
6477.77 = 9.69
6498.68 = 8.86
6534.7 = 9.59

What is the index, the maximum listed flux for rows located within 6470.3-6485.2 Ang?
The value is 9.96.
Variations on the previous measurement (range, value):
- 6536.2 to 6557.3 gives 9.62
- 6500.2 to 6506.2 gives 8.75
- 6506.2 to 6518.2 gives 9.28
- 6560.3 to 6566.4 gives 9.07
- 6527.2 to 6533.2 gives 9.78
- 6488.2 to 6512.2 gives 9.38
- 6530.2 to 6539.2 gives 9.66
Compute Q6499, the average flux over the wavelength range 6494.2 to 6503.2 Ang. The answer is 8.84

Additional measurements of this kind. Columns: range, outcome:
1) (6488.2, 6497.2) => 9.13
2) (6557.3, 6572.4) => 8.78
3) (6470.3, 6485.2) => 9.72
